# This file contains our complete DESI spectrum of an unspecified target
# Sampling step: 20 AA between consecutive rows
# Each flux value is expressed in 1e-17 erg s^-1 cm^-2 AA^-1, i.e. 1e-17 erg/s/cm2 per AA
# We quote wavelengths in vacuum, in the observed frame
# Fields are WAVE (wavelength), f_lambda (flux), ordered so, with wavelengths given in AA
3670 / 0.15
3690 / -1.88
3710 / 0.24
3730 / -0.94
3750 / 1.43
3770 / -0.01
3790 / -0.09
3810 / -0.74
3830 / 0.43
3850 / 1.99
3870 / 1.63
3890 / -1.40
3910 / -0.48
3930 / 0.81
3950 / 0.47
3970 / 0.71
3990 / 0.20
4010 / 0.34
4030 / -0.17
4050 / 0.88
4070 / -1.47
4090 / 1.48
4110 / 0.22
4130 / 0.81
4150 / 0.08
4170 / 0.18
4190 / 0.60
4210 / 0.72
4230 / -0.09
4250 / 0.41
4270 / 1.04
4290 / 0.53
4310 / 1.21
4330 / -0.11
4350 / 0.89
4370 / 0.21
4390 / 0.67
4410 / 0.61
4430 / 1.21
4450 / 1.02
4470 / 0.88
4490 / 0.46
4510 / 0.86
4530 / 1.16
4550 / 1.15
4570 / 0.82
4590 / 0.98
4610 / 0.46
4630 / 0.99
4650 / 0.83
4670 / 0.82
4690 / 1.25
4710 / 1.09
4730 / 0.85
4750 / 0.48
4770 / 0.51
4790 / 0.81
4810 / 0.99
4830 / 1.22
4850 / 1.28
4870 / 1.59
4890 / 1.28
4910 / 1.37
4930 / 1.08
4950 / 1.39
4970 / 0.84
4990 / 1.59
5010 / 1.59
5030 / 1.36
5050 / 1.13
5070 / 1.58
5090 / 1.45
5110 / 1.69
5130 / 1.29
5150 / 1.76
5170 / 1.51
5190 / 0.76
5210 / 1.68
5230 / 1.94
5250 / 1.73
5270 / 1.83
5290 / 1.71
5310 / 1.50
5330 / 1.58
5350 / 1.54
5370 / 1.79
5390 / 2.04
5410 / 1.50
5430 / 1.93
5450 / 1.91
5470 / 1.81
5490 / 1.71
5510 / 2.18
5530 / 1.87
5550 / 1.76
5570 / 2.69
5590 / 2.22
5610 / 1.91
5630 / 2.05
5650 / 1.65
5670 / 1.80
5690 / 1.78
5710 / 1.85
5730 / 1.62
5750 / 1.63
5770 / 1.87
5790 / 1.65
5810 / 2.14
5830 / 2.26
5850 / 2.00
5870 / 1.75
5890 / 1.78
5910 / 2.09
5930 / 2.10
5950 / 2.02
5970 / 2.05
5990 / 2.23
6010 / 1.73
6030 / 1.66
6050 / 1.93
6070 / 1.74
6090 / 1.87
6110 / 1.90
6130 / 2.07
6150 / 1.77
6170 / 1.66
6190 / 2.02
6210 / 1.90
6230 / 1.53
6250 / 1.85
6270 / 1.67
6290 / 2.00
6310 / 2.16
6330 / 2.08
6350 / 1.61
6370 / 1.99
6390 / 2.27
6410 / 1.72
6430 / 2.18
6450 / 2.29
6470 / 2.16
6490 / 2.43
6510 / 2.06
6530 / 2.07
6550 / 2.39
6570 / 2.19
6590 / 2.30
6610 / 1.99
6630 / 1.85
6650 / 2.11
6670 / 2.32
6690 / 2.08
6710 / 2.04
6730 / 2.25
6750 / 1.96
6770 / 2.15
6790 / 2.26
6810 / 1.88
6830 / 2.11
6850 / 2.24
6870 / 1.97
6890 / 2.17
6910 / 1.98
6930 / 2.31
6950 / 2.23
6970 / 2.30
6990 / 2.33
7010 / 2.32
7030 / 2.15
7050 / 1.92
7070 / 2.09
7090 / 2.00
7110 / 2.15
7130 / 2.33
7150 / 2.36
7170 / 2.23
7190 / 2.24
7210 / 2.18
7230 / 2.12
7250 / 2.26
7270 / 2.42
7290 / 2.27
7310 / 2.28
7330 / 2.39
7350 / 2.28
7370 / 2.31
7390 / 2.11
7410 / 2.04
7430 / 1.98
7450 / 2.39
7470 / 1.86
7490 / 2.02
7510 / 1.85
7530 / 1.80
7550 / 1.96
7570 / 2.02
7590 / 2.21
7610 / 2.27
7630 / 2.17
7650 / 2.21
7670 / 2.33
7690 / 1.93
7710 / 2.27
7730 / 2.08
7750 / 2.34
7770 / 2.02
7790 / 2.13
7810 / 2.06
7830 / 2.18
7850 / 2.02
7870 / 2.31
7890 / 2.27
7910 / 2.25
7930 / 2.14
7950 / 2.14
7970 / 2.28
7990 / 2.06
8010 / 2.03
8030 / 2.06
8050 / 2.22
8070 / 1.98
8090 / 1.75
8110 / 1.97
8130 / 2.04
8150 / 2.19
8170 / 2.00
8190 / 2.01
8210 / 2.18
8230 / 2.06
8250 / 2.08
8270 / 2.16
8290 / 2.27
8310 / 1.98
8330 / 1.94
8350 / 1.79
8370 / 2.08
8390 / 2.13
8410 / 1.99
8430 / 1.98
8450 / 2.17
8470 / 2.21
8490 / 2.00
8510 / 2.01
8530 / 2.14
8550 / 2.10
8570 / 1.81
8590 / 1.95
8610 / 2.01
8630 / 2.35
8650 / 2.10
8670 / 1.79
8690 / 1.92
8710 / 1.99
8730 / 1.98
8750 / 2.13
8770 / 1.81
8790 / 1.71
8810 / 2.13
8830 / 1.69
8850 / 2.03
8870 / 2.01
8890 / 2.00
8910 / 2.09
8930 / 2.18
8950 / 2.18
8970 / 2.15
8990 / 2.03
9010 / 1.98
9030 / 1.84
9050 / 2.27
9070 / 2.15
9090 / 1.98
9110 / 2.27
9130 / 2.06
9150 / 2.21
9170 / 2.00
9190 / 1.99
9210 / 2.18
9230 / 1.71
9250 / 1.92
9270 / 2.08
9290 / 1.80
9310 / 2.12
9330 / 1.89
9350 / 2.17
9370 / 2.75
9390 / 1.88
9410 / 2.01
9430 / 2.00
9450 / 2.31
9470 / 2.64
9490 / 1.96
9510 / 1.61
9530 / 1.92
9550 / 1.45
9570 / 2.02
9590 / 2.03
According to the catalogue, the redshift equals 0.20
